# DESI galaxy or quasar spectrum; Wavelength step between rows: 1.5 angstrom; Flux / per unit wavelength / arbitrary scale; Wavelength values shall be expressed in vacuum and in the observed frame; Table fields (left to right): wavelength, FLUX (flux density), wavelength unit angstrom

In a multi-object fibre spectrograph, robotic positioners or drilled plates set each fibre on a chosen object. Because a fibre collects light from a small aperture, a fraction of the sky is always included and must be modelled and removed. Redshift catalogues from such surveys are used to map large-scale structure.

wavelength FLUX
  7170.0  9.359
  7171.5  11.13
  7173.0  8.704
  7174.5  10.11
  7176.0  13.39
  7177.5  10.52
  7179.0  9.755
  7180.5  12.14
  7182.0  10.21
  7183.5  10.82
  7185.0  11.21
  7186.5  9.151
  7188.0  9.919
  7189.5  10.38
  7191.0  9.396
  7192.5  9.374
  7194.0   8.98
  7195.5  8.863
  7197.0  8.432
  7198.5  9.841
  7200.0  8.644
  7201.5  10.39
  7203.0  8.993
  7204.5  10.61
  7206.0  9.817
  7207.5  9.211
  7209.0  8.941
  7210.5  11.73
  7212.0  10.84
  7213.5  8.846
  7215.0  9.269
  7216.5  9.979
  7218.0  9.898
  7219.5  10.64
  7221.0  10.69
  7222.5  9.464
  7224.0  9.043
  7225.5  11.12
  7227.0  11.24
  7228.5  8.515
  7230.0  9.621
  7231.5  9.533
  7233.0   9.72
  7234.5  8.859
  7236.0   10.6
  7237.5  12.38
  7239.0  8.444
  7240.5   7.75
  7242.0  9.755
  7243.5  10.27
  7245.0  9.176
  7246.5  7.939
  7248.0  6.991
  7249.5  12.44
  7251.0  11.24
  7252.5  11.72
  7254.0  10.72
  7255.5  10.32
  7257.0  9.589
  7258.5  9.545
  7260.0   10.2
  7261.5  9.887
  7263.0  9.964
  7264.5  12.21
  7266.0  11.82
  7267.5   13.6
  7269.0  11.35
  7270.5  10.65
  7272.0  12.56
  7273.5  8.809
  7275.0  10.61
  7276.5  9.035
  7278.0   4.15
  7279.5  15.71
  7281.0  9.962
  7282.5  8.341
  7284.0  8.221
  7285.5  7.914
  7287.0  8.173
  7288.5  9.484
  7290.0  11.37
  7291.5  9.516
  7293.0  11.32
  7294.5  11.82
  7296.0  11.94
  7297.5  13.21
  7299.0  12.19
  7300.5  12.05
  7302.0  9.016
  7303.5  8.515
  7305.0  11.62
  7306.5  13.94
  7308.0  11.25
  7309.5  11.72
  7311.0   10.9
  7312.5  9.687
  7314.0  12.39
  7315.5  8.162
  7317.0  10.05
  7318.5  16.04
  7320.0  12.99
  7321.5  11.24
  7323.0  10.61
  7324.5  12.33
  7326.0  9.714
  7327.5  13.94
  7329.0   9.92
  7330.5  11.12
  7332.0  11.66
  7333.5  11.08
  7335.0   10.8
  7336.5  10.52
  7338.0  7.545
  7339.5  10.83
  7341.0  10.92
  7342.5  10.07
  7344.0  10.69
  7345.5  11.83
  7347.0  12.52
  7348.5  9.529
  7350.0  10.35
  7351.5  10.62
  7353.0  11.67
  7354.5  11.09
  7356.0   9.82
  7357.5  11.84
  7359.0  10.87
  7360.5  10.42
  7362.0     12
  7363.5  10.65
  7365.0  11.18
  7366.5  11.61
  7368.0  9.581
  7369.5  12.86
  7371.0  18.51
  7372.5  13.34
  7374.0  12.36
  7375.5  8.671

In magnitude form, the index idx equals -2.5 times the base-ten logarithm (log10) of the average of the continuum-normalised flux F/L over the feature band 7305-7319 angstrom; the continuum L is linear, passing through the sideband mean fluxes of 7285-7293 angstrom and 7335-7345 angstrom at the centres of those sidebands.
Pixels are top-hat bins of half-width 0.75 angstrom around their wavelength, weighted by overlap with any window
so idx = -0.170 mag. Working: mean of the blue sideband 9.52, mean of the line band 11.5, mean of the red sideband 10.2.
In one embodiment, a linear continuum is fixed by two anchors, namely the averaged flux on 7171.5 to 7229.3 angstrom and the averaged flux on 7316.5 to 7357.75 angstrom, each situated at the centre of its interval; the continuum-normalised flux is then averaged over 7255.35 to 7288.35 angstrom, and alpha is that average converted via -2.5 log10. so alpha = 0.05 mag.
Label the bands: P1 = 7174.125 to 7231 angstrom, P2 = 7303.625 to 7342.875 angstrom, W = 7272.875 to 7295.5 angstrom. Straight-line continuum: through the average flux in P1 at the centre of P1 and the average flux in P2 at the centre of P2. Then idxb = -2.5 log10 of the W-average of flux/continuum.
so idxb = 0.12 mag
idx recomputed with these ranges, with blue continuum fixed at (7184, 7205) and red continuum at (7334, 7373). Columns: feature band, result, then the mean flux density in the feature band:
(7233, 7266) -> 0.01 mag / 10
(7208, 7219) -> -0.02 mag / 9.93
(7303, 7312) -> -0.06 mag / 11.4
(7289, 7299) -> -0.09 mag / 11.5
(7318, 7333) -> -0.09 mag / 11.9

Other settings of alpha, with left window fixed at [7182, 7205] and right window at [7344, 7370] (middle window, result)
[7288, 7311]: -0.07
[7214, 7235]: 0.01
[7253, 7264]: 0.01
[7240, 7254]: 0.04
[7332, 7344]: 0.05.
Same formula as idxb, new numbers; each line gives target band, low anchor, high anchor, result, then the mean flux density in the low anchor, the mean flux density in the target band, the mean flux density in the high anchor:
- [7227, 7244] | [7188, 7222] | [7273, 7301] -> 0.028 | 9.72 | 9.65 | 10.2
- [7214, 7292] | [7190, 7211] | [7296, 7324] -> 0.045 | 9.5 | 10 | 11.4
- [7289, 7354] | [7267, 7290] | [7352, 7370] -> -0.062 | 9.91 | 11.1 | 11.1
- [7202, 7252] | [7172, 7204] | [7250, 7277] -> 0.062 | 9.98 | 9.82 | 10.8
